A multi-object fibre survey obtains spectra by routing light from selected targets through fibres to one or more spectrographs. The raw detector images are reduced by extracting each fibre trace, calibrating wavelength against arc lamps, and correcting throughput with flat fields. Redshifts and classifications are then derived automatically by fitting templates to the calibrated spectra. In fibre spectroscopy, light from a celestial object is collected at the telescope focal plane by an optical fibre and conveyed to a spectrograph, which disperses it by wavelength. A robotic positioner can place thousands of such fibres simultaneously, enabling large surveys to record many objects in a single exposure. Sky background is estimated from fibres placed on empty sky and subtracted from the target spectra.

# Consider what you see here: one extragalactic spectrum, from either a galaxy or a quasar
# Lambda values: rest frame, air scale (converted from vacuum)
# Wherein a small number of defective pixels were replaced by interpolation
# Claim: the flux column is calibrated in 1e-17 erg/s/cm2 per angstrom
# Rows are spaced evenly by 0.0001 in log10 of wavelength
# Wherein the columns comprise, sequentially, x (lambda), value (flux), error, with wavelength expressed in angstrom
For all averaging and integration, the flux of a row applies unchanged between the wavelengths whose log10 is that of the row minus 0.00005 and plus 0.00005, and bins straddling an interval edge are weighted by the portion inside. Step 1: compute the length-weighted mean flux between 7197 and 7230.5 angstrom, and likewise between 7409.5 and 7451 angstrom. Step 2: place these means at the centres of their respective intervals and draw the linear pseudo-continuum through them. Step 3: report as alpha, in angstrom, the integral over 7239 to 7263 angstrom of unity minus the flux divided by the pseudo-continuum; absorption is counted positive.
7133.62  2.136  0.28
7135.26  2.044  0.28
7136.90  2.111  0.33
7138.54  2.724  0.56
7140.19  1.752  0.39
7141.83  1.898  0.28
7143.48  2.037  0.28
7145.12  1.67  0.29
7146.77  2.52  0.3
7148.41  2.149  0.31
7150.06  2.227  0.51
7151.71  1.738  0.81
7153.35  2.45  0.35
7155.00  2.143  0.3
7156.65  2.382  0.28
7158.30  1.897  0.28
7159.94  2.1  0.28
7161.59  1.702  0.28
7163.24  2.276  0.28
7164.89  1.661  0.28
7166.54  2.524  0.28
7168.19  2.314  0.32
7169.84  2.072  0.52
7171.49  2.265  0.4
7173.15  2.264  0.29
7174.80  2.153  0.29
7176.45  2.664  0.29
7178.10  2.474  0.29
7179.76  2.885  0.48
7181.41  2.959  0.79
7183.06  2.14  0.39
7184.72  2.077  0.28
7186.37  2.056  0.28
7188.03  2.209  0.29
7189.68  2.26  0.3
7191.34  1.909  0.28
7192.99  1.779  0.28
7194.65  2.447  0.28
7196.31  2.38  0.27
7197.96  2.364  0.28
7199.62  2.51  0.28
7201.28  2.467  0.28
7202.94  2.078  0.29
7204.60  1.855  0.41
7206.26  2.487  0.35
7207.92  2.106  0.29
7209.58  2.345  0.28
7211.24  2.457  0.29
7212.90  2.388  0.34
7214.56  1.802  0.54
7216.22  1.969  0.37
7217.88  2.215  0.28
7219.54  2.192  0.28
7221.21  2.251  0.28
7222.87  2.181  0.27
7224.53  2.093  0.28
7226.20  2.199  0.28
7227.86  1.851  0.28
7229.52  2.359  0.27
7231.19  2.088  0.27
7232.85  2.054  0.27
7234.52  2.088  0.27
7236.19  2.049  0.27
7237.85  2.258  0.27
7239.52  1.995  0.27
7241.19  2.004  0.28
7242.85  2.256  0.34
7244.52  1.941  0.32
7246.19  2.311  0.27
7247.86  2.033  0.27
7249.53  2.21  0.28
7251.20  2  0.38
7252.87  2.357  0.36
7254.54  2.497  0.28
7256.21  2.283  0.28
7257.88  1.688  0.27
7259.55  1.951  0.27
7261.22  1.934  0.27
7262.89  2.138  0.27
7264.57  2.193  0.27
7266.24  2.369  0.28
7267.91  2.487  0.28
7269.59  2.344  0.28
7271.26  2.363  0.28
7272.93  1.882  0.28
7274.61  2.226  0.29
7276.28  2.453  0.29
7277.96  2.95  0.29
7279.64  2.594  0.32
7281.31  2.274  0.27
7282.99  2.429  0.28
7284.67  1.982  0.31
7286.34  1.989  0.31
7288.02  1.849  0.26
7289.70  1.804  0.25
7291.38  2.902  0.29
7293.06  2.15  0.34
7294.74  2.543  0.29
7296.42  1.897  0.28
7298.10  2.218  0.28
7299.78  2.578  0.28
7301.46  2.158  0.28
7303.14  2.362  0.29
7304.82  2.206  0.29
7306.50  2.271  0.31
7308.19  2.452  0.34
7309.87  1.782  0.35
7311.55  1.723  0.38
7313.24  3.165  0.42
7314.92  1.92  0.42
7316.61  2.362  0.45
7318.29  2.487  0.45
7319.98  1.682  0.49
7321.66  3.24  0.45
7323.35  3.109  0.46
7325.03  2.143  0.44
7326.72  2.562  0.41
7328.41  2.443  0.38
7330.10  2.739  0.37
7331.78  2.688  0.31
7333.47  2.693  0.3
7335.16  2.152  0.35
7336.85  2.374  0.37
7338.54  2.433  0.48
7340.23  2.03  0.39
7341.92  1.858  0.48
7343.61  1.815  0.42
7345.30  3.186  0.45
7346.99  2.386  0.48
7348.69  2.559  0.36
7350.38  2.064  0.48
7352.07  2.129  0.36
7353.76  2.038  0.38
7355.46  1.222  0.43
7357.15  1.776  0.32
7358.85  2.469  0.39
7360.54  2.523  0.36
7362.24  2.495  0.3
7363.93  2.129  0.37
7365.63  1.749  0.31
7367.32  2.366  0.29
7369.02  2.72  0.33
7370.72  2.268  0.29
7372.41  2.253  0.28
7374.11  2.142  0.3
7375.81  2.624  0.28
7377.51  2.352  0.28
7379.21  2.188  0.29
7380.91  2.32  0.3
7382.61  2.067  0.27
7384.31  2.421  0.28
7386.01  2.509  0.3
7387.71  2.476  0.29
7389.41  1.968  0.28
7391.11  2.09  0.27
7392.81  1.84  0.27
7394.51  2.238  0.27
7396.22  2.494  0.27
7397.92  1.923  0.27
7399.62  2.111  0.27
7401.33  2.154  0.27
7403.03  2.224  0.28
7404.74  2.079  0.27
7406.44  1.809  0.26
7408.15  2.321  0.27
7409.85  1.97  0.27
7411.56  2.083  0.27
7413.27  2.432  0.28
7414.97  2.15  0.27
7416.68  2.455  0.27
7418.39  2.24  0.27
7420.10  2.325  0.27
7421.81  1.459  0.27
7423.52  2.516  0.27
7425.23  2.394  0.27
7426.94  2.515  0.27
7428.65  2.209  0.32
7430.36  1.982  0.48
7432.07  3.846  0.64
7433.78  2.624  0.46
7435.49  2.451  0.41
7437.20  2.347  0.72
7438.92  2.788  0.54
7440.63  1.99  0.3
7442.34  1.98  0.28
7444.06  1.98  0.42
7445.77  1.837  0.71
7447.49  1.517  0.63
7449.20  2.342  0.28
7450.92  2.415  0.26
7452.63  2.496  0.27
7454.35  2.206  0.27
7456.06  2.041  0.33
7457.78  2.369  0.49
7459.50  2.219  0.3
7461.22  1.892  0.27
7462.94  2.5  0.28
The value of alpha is 1.2 angstrom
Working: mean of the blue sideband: 2.21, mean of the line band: 2.11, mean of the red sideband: 2.27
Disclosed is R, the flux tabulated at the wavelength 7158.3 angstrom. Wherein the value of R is 1.897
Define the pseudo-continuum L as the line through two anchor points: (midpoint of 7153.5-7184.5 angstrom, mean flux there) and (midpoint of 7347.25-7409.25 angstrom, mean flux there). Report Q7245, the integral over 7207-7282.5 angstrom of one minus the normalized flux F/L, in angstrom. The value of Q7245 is 1.7 angstrom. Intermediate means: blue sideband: 2.27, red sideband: 2.2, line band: 2.19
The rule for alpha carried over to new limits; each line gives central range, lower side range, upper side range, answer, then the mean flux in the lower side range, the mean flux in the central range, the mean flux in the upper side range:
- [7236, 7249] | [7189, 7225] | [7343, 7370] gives 0.60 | 2.21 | 2.11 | 2.23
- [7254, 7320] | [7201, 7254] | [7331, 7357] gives -1.60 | 2.15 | 2.24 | 2.23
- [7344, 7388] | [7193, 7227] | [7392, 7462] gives -1.02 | 2.23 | 2.28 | 2.23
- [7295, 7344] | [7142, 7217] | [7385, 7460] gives -2.43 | 2.21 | 2.34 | 2.24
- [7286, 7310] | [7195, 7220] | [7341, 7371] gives -0.07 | 2.25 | 2.23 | 2.21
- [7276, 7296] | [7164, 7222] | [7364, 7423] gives -0.75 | 2.26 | 2.31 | 2.2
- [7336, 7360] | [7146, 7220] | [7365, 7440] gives 1.05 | 2.23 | 2.17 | 2.28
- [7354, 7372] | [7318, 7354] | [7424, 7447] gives 1.70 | 2.41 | 2.17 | 2.37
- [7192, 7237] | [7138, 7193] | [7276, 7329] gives 1.08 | 2.19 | 2.19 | 2.33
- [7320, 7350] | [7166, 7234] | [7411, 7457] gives -2.62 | 2.25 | 2.47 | 2.28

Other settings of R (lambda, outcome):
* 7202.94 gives 2.078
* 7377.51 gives 2.352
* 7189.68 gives 2.26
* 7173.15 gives 2.264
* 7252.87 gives 2.357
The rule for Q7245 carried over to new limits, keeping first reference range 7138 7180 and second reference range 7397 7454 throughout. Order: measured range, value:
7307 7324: -1.3 angstrom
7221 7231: 0.2 angstrom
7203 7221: 0.1 angstrom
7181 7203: -0.7 angstrom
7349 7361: 1.0 angstrom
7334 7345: 0.2 angstrom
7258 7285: -0.9 angstrom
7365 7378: -0.5 angstrom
